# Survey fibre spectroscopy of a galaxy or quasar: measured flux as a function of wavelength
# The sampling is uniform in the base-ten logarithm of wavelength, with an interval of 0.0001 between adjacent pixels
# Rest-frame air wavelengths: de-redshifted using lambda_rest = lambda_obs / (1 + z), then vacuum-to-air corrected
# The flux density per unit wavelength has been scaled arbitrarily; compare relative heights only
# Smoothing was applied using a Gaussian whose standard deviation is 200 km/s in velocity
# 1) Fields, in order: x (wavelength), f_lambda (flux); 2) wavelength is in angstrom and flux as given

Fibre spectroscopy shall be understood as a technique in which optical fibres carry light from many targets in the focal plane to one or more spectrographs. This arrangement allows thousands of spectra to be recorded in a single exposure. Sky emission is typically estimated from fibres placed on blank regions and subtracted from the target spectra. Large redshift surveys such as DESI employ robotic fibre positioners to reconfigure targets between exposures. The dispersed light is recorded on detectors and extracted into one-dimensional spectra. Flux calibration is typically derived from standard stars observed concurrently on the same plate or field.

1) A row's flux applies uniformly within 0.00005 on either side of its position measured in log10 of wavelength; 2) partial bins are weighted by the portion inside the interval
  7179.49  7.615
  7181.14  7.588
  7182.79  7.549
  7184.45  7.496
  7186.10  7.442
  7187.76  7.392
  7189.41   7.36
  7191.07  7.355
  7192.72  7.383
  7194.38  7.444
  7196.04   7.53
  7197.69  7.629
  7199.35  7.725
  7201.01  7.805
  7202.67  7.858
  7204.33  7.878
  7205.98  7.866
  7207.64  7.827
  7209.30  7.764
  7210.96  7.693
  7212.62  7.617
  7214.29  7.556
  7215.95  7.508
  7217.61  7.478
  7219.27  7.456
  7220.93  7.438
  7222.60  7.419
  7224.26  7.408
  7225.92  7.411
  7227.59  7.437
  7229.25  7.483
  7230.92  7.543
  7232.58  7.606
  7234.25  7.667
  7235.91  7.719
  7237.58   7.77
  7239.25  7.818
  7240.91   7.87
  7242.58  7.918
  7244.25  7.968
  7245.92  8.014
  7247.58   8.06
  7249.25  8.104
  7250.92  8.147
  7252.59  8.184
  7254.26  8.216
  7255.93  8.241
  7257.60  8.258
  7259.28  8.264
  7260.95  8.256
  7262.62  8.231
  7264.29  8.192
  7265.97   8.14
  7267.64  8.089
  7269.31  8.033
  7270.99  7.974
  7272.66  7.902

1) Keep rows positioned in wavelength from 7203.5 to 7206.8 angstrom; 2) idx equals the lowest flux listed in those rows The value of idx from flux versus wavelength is 7.866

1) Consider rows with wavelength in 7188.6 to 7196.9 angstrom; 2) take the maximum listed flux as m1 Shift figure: 7.53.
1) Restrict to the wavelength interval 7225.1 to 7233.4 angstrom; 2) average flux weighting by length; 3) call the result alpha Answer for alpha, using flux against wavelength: 7.49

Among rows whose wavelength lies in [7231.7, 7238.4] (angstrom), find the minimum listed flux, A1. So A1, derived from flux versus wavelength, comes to 7.606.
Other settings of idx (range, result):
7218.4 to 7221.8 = 7.438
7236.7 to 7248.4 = 7.77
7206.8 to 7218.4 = 7.478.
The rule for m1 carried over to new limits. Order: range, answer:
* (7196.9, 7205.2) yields 7.878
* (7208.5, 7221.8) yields 7.764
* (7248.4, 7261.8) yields 8.264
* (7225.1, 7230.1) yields 7.483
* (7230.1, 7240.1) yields 7.818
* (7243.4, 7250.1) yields 8.104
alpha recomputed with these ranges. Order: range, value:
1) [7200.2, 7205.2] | 7.86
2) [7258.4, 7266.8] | 8.21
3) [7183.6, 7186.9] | 7.47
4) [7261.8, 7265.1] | 8.22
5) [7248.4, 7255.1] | 8.16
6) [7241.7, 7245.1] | 7.93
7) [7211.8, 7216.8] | 7.55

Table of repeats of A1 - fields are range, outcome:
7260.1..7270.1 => 8.033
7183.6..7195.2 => 7.355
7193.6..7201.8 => 7.444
